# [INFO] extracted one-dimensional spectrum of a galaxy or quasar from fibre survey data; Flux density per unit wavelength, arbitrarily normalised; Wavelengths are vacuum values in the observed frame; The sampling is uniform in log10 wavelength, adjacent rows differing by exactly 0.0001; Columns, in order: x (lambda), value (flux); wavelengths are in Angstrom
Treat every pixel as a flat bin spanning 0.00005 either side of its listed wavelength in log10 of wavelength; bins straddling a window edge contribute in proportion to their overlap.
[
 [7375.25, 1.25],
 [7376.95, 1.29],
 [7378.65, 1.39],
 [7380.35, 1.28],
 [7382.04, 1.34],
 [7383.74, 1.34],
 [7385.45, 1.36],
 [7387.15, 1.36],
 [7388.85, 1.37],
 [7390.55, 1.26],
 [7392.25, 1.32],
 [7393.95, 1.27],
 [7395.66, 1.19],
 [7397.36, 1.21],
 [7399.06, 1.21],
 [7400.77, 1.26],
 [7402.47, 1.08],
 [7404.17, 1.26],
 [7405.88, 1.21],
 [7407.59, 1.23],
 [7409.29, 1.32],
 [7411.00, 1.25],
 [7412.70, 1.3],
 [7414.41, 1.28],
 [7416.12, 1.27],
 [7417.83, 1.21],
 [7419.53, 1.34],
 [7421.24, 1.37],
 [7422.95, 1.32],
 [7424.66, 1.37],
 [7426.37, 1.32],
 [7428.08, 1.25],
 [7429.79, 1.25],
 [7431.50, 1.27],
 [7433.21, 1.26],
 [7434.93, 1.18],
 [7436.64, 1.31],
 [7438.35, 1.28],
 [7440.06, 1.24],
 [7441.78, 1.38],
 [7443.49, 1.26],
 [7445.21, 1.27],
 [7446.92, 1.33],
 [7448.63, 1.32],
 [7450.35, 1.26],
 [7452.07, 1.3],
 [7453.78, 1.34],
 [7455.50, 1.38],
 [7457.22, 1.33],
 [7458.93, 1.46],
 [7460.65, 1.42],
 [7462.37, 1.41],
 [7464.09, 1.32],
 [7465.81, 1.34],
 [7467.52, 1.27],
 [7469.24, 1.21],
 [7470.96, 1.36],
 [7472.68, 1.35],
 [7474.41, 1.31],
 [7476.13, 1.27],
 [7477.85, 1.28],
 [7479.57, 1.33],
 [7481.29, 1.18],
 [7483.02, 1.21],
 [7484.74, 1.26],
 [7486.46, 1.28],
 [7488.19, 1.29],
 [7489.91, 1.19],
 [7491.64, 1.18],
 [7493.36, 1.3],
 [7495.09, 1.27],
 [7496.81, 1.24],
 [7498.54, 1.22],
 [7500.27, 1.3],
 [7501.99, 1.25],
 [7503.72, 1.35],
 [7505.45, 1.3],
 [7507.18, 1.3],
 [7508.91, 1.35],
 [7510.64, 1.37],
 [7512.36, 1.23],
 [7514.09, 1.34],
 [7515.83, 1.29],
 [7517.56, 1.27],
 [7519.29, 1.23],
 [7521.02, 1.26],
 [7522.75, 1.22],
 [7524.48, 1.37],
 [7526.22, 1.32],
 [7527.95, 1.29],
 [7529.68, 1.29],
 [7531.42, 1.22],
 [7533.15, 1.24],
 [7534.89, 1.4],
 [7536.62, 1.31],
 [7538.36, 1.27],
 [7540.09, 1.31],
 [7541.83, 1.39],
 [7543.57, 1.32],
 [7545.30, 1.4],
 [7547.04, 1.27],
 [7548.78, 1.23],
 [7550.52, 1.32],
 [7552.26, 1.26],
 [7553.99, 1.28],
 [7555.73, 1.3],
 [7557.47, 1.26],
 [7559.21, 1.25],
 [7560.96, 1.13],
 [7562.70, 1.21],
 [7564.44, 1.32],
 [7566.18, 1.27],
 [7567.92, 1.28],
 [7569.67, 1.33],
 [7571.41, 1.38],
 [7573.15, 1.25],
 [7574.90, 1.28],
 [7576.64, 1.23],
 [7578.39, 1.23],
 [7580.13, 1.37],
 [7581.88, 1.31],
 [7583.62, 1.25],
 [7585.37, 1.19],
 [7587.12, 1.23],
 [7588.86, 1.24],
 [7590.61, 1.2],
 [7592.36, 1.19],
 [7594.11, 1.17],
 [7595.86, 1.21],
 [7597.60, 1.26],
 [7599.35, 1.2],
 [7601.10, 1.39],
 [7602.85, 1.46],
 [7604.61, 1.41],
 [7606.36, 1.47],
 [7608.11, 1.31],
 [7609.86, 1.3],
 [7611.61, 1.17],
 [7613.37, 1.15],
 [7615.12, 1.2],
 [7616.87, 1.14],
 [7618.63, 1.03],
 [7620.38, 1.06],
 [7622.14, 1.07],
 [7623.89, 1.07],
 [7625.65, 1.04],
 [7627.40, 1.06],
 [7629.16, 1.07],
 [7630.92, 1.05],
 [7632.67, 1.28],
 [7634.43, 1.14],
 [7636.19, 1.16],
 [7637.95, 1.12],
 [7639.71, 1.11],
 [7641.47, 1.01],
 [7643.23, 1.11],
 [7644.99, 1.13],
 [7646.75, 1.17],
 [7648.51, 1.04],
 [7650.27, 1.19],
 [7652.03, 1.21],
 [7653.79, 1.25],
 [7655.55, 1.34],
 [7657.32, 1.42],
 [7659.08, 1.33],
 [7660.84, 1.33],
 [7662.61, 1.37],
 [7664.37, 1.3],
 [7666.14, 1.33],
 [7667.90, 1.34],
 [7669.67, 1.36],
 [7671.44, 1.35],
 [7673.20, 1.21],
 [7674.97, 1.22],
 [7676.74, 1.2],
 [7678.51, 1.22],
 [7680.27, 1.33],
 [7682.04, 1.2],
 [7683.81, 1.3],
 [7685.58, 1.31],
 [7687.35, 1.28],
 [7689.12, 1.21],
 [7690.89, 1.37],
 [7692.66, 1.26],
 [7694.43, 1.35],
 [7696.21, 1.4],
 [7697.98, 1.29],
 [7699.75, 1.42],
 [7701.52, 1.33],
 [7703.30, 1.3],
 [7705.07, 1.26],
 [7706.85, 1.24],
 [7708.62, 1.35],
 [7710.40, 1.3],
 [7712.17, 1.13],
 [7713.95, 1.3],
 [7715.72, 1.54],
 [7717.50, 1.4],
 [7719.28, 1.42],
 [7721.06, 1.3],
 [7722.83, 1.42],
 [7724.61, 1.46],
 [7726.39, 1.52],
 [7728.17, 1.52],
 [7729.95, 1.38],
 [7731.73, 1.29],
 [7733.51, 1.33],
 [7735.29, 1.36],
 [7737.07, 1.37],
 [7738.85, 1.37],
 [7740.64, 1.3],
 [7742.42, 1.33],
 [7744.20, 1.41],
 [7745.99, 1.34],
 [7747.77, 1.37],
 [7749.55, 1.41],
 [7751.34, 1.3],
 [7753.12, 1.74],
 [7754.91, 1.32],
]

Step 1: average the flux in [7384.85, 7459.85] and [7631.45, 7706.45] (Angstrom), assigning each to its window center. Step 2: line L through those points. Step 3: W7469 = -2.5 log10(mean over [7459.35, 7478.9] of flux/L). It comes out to -0.04 mag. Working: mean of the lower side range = 1.29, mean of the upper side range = 1.26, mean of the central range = 1.32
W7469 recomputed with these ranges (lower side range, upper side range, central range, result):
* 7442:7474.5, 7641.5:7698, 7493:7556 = 0.01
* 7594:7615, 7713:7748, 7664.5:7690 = 0.06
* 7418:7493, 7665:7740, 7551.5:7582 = 0.03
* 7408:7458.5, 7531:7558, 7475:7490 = 0.03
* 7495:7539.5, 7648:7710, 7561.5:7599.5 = 0.03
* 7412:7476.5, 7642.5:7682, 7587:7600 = 0.06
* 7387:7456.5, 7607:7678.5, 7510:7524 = -0.03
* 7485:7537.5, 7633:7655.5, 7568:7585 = -0.06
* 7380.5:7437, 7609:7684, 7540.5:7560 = -0.06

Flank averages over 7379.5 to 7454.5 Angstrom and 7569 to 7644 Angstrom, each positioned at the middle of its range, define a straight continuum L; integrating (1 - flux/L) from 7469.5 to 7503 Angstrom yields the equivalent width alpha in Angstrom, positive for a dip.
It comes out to -0.3 Angstrom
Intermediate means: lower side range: 1.28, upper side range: 1.21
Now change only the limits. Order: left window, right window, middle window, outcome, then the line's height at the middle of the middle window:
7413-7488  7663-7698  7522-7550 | -0.1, 1.3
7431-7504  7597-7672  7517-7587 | -1.6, 1.25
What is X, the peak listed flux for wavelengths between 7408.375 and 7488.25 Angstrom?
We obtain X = 1.46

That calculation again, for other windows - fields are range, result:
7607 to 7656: 1.34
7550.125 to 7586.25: 1.38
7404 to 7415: 1.32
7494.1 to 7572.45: 1.4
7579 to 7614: 1.47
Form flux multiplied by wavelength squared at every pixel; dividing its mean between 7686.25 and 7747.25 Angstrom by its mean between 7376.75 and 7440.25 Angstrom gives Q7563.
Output 1.14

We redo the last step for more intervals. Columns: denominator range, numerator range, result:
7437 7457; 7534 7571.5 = 1.02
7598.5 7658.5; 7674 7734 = 1.14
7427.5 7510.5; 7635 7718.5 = 1.04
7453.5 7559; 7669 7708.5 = 1.05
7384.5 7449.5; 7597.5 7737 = 1.06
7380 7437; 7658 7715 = 1.09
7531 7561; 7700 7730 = 1.10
